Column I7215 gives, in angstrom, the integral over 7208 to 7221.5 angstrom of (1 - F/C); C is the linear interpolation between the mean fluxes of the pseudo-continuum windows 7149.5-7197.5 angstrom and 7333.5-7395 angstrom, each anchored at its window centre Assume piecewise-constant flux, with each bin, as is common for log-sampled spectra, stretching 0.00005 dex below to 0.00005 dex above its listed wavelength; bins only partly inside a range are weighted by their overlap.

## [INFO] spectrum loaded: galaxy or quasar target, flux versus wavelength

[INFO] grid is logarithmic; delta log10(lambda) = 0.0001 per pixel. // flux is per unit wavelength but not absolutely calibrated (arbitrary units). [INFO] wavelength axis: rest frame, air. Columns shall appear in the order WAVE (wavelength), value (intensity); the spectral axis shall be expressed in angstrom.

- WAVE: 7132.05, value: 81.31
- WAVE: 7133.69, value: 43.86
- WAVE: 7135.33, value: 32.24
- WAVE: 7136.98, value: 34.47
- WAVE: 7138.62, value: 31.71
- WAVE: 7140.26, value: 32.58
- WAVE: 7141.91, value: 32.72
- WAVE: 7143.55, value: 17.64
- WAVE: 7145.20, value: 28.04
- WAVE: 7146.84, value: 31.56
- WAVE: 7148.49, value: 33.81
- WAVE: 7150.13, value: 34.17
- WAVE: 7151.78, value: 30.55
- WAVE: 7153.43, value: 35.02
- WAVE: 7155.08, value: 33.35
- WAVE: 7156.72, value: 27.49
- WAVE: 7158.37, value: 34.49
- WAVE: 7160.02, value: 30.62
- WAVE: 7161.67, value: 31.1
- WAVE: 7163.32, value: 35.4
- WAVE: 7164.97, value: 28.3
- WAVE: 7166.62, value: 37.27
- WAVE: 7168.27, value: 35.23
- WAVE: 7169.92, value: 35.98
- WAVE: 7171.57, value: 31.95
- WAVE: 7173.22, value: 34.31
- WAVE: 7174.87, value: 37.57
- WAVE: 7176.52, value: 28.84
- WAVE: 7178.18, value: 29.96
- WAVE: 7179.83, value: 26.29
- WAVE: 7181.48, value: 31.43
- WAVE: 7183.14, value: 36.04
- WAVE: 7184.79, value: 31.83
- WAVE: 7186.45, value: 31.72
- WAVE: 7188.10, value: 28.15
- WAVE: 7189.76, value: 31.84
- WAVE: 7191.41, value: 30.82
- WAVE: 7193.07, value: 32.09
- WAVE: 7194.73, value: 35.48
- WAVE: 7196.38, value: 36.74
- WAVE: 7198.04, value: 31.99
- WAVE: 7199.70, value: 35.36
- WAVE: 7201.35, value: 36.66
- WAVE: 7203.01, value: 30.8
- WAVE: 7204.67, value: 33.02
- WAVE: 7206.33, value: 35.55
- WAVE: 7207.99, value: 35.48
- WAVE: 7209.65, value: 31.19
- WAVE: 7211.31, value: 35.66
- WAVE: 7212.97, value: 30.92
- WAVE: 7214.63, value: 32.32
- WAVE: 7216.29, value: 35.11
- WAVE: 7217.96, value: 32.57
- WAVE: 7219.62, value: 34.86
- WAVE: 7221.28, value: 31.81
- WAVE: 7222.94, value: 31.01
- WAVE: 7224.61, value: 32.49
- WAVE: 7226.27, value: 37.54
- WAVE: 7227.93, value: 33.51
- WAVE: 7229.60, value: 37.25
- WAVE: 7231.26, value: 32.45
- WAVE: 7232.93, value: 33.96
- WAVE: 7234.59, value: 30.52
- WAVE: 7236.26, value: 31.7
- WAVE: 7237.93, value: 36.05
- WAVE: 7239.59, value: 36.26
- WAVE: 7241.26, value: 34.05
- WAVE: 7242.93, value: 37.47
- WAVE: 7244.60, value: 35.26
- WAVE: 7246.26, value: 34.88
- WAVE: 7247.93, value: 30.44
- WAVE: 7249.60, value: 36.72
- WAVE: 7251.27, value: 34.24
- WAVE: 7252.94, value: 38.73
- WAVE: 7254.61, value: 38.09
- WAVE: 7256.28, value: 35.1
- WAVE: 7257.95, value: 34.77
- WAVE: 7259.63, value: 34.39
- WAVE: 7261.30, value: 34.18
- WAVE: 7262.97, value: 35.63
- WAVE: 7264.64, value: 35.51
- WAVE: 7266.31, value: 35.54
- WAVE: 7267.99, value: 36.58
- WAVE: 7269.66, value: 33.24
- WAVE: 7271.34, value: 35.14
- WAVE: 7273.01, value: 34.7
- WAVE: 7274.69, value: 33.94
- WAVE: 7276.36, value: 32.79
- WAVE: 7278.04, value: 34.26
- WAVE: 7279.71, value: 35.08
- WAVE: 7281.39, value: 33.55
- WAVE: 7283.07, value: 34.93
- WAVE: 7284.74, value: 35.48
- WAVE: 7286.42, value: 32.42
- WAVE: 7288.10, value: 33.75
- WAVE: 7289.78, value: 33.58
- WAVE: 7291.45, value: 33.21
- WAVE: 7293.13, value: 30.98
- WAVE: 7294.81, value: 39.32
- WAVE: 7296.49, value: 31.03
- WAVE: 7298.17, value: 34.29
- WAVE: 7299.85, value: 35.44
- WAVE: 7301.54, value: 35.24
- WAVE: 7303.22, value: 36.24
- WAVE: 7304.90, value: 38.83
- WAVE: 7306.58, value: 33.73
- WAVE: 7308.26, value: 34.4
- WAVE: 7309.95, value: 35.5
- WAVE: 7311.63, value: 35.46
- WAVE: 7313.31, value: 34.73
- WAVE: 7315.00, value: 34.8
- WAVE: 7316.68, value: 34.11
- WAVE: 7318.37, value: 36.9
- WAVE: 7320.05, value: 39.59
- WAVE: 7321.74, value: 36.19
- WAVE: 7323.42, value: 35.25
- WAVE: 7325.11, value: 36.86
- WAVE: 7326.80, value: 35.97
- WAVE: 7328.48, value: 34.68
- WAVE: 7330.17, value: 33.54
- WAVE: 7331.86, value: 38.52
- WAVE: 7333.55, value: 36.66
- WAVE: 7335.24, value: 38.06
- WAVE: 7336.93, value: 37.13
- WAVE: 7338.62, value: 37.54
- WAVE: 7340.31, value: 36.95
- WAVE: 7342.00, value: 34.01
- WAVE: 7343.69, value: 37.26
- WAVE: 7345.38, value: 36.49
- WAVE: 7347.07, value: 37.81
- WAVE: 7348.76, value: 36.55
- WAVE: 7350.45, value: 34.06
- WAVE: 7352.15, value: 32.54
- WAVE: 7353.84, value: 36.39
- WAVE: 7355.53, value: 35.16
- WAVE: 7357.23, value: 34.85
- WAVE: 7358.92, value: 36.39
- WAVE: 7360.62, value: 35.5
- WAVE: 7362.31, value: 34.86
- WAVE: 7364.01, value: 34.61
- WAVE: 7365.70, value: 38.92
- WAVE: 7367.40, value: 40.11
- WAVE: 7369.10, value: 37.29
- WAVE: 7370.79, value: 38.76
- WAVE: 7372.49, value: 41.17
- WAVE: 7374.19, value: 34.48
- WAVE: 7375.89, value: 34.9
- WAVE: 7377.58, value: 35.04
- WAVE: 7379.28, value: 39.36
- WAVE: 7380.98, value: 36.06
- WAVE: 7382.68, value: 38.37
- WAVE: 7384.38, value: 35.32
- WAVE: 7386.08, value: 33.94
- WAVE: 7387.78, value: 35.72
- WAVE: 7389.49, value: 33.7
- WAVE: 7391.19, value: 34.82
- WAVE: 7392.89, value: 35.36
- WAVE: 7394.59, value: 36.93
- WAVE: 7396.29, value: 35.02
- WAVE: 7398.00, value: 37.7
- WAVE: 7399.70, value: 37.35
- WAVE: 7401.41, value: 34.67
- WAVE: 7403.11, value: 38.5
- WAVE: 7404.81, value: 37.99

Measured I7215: 0.0 angstrom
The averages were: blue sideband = 32.5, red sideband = 36.3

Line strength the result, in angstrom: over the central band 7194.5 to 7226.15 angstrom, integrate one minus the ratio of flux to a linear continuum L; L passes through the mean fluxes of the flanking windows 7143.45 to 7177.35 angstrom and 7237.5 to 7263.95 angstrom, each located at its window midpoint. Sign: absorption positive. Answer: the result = 0.3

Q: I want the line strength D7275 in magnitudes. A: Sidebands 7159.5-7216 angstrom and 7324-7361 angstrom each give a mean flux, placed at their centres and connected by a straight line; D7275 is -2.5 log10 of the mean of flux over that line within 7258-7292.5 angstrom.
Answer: 0.01 mag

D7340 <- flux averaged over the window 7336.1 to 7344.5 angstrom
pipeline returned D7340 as 36.6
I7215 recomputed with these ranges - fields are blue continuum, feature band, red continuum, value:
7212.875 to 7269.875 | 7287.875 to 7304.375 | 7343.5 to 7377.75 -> 0.4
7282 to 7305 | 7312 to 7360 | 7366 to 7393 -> -0.7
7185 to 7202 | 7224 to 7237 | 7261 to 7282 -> 0.0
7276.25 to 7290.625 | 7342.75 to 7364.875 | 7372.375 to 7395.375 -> -0.1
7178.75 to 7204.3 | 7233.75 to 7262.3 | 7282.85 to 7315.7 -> -1.1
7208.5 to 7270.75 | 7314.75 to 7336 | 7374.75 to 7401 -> -0.6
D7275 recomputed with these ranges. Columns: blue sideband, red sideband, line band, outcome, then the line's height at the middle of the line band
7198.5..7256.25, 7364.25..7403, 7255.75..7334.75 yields 0.01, 35.3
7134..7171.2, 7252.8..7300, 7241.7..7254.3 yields -0.04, 34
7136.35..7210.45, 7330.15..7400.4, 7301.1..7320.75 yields -0.02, 35.2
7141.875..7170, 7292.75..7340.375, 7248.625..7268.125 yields -0.04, 34.3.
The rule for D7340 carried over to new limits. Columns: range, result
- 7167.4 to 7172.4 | 34.4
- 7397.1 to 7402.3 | 36.5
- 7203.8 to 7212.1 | 34.1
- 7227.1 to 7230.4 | 35.3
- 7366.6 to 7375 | 38.4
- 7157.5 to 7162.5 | 32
